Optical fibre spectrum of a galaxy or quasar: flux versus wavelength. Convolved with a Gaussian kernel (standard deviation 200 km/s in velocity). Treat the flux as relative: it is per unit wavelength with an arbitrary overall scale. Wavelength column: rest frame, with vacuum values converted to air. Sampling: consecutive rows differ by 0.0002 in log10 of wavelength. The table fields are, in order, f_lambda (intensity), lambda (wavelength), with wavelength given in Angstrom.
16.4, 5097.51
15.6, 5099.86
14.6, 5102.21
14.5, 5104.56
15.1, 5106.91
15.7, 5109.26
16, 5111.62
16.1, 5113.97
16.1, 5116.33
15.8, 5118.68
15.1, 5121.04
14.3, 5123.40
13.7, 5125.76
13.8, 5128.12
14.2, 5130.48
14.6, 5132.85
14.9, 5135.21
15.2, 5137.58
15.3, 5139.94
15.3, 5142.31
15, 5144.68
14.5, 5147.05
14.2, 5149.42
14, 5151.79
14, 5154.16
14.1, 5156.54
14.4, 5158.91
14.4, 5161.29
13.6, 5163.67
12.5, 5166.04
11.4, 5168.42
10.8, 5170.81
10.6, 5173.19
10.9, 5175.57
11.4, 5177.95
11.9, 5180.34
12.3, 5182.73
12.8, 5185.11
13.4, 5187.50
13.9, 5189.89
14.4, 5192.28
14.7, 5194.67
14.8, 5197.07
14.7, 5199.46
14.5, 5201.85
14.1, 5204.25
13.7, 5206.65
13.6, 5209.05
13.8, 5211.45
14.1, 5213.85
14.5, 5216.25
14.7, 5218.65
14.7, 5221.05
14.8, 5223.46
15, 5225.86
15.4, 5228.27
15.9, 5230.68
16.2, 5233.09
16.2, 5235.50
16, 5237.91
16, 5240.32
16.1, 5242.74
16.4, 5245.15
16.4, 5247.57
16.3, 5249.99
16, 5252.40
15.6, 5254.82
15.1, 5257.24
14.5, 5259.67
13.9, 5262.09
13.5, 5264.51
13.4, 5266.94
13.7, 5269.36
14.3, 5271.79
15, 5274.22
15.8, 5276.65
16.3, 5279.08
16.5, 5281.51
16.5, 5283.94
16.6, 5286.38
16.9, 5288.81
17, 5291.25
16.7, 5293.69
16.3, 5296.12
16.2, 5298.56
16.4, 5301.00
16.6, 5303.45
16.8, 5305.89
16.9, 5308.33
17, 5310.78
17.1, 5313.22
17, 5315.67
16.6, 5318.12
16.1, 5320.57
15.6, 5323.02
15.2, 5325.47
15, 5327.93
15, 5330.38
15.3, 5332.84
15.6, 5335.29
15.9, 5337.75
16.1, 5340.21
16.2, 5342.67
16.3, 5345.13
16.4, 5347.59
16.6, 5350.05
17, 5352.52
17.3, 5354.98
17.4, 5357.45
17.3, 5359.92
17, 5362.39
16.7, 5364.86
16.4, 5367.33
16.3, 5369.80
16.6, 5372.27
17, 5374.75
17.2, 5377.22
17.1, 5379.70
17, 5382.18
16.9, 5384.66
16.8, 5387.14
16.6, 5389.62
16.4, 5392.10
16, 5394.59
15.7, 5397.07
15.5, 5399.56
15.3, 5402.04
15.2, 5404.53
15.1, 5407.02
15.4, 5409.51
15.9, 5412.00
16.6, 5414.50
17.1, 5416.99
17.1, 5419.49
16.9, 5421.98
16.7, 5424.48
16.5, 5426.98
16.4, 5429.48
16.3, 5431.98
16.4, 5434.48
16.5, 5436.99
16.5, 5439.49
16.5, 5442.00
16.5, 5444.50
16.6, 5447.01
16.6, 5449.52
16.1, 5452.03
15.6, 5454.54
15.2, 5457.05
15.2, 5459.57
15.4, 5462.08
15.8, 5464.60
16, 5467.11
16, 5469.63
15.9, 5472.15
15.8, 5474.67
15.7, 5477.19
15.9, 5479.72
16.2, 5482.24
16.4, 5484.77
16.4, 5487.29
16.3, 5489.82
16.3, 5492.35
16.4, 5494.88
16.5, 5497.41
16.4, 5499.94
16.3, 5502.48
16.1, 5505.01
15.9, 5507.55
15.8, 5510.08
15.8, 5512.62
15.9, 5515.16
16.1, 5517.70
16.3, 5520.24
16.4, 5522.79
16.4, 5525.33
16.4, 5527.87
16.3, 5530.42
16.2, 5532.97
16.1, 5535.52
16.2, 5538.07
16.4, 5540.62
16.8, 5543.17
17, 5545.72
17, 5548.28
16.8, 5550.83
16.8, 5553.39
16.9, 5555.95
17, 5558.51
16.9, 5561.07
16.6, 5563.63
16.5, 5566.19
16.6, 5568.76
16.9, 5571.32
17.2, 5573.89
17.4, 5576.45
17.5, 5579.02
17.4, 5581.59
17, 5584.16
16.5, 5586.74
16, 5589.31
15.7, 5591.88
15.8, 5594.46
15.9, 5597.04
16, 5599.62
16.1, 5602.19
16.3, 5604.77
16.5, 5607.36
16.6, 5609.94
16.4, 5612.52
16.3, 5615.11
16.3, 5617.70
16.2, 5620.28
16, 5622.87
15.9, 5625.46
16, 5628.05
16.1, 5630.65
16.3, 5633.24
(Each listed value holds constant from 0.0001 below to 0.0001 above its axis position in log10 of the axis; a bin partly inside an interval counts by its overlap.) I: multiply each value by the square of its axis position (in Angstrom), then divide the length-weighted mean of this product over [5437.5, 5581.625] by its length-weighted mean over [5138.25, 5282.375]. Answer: 1.3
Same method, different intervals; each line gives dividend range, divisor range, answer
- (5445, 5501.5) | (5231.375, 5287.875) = 1.12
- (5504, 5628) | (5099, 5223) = 1.36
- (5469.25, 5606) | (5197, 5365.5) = 1.15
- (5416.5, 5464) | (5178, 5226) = 1.28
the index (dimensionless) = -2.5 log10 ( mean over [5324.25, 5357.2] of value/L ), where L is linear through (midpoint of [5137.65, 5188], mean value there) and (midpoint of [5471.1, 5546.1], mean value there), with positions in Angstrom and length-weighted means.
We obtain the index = -0.09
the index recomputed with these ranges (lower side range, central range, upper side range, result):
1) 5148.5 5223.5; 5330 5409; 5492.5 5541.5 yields -0.095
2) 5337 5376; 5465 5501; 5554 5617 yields 0.031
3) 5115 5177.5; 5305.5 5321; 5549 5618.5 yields -0.129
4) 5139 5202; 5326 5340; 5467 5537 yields -0.045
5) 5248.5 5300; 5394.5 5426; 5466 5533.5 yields -0.009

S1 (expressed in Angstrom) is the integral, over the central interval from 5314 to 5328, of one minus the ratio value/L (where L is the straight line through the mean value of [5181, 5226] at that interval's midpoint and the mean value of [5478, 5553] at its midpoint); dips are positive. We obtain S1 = -1.0 Angstrom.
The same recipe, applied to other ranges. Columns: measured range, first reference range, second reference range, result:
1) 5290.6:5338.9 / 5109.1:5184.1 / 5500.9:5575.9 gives -3.9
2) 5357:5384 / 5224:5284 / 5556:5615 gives -1.8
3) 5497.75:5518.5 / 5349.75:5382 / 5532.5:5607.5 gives 0.8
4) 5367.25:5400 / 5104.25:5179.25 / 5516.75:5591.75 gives -2.0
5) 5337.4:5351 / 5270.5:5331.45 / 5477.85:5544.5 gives 0.0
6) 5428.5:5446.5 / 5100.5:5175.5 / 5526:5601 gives -0.6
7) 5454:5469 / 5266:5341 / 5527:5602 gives 0.7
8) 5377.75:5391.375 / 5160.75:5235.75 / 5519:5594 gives -1.5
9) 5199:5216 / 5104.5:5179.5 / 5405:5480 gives 0.5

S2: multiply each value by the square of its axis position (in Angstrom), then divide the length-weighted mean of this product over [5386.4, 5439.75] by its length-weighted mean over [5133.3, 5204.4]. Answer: 1.31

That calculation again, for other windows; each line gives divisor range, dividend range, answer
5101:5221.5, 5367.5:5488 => 1.28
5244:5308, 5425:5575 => 1.13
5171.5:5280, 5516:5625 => 1.30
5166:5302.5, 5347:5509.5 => 1.19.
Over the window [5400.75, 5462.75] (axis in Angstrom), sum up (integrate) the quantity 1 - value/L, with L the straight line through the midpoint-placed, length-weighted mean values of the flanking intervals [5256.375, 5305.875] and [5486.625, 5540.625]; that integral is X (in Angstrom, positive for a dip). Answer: -0.6 Angstrom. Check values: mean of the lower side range 15.6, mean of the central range 16.2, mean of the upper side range 16.2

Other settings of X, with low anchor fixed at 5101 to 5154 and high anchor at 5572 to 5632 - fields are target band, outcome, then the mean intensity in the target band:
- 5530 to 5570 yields -1.0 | 16.6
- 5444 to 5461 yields 0.0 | 15.9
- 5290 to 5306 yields -1.2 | 16.6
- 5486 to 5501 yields -0.3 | 16.4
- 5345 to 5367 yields -1.8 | 16.9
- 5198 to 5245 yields 0.7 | 15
